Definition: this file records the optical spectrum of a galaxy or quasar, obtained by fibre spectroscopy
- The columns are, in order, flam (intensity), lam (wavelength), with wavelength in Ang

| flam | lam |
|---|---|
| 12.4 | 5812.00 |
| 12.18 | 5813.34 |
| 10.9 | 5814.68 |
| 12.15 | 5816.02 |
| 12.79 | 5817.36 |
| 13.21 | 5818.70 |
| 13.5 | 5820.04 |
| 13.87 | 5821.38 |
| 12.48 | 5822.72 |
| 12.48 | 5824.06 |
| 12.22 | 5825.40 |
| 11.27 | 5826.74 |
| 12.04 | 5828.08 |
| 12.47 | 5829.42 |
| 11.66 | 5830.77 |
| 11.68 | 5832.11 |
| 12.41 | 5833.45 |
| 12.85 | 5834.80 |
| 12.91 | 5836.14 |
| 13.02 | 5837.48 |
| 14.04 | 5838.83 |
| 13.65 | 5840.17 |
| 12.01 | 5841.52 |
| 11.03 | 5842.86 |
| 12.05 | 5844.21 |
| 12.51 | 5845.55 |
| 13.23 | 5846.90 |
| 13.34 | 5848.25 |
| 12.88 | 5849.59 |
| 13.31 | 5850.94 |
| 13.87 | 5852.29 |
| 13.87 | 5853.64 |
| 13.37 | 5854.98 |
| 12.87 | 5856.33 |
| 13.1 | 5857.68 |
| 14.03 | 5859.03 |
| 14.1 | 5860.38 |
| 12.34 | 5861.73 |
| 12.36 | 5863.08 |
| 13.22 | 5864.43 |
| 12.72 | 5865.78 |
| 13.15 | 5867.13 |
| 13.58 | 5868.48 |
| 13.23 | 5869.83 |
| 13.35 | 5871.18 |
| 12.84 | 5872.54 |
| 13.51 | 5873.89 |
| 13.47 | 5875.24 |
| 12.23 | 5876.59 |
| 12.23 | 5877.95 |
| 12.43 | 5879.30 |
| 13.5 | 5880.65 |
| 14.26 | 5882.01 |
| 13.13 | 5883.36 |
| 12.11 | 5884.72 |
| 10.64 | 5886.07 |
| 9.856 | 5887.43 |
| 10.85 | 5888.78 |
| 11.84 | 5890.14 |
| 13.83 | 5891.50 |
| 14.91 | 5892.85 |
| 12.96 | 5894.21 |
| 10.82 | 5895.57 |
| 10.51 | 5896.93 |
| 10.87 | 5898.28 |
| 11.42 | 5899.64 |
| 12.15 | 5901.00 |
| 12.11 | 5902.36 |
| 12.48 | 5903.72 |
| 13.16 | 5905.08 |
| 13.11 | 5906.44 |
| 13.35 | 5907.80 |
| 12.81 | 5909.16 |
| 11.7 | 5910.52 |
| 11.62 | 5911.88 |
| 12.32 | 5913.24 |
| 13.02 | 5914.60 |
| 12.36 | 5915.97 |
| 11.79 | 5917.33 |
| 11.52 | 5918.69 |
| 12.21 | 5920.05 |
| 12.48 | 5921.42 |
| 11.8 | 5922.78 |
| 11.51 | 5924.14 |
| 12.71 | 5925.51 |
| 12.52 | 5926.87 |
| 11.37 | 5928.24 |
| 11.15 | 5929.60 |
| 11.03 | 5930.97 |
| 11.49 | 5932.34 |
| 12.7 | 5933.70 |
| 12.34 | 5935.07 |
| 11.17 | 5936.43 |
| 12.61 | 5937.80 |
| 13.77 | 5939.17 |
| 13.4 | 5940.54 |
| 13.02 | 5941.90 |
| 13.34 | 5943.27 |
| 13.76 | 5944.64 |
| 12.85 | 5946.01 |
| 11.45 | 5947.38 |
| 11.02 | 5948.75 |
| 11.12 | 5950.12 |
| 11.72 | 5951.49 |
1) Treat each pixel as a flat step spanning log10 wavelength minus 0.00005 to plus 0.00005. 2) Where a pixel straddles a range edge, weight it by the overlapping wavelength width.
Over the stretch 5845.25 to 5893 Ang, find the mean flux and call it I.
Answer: 12.9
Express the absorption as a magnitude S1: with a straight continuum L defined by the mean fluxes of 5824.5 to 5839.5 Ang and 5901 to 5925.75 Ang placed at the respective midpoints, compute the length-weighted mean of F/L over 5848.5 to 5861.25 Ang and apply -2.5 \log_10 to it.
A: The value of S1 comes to -0.09 mag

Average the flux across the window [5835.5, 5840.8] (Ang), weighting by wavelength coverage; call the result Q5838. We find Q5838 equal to 13.4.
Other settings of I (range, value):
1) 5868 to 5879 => 13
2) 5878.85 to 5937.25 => 12.1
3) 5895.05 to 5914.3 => 12.1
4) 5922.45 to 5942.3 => 12.2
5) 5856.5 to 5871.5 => 13.2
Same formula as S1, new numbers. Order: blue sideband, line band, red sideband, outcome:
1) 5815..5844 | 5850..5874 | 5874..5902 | -0.08 mag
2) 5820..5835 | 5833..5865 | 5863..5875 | -0.02 mag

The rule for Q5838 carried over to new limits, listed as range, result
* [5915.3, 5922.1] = 12.1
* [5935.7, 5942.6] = 12.8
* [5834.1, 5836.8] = 12.9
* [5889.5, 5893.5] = 13.5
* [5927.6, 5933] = 11.3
